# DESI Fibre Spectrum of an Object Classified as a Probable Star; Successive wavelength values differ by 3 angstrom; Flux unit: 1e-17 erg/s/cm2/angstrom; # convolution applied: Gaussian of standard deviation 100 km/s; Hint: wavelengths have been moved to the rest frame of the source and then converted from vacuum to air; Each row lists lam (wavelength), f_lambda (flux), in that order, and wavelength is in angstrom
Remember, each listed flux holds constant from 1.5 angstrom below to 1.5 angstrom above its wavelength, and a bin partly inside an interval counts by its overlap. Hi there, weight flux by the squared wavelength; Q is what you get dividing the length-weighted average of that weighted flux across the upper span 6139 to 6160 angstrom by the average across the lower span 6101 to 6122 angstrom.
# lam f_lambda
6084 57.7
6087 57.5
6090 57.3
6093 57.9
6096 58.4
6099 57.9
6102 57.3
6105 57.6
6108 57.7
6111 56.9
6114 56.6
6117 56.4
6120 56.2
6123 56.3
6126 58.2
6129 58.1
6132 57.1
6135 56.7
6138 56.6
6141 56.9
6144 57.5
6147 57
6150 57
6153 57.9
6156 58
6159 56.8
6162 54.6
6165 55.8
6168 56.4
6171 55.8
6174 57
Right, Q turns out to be 1.0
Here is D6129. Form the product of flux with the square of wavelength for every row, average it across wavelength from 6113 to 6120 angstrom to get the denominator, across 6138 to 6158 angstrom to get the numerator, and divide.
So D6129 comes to 1.03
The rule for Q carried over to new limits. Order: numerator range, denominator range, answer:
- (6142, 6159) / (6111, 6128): 1.02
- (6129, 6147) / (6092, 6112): 1.00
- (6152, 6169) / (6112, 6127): 1.01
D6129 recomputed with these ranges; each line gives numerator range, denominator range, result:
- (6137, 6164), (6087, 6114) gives 1.00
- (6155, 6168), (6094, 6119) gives 1.00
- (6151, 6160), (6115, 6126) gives 1.03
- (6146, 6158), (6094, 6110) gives 1.01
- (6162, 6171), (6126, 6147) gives 0.98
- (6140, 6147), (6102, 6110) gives 1.01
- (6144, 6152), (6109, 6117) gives 1.02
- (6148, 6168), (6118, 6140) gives 1.00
